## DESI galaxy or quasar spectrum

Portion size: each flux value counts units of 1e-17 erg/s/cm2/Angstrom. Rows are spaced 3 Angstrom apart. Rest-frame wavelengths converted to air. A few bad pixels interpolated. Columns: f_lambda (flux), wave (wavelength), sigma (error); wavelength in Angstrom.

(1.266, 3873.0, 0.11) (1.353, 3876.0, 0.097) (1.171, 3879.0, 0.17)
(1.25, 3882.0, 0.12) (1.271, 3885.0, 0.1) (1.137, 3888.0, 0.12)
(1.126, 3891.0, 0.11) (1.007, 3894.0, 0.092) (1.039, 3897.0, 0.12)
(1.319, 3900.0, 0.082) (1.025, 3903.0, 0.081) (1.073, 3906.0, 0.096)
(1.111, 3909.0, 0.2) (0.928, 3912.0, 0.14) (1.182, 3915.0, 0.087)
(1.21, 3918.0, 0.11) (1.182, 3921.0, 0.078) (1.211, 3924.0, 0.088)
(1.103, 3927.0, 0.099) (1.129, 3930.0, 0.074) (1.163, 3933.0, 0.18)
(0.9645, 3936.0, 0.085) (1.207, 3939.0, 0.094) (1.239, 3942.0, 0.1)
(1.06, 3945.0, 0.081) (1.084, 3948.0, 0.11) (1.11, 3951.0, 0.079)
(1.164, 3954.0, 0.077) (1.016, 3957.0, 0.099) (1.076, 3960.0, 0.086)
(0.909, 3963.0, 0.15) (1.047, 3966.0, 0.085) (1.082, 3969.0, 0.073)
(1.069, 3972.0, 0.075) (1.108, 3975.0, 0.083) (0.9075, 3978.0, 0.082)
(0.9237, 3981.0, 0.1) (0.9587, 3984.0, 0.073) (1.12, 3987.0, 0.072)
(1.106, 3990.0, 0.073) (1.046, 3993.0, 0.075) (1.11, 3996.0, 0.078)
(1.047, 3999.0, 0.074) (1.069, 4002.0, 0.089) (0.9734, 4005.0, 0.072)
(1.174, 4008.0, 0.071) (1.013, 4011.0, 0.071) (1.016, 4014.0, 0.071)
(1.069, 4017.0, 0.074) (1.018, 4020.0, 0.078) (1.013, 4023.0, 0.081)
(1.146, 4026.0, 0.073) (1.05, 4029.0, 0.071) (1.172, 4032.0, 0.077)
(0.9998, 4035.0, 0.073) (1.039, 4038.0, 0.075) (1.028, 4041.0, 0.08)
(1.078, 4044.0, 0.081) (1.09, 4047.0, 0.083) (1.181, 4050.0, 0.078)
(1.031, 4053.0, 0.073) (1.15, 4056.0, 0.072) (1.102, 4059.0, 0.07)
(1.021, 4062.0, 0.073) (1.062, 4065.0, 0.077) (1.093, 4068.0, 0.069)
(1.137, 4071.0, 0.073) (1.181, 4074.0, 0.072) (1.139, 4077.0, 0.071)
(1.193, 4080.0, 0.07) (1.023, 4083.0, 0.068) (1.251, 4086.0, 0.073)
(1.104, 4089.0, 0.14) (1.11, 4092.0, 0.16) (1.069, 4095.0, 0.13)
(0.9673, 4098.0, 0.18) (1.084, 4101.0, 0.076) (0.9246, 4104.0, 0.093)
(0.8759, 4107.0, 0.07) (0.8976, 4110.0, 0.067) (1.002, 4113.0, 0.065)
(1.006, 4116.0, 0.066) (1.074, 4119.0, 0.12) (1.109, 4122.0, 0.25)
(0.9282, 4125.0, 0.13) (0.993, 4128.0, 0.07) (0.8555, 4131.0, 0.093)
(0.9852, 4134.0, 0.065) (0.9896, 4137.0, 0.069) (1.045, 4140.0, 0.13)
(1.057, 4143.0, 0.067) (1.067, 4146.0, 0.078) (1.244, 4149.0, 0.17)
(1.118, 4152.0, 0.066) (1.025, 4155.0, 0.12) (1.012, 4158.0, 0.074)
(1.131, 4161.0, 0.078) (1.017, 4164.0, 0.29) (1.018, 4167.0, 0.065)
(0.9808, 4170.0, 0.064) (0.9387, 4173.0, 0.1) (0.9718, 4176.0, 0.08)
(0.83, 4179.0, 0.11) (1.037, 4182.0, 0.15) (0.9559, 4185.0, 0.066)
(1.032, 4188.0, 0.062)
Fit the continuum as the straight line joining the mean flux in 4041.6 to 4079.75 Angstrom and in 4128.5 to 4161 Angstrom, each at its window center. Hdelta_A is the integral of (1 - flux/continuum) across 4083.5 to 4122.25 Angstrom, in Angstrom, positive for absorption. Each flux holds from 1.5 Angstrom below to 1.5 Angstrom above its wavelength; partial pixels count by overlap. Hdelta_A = 1.5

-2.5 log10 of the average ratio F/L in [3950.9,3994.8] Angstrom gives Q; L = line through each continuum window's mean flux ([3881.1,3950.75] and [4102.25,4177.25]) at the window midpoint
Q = 0.06 mag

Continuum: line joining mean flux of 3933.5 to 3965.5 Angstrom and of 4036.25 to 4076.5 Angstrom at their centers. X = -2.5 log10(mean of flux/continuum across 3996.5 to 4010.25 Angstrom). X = 0.02 mag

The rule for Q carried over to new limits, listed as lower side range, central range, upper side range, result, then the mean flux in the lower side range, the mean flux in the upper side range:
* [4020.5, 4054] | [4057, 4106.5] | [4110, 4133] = -0.06 mag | 1.07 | 0.989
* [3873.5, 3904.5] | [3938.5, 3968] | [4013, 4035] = 0.03 mag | 1.17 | 1.07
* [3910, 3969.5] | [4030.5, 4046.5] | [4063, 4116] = 0.01 mag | 1.1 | 1.06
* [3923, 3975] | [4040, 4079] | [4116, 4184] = -0.05 mag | 1.1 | 1.02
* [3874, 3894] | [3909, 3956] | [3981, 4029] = 0.02 mag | 1.2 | 1.05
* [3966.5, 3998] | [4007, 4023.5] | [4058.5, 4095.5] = 0.02 mag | 1.04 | 1.12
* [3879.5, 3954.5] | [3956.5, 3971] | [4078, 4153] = 0.08 mag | 1.13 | 1.04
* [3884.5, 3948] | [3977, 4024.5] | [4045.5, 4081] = 0.08 mag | 1.12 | 1.11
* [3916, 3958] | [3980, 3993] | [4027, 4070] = 0.08 mag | 1.13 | 1.08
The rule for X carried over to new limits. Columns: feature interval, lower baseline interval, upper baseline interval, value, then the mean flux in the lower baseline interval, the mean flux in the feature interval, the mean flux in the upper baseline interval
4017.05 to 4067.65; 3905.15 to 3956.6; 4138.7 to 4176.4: 0.01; 1.12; 1.07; 1.05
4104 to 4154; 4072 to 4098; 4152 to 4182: 0.05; 1.12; 1.01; 1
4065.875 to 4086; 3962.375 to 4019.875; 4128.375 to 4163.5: -0.09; 1.04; 1.13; 1.05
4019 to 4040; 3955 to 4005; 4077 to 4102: 0.00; 1.04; 1.06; 1.1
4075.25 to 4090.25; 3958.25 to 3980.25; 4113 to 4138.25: -0.14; 1.02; 1.14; 0.993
